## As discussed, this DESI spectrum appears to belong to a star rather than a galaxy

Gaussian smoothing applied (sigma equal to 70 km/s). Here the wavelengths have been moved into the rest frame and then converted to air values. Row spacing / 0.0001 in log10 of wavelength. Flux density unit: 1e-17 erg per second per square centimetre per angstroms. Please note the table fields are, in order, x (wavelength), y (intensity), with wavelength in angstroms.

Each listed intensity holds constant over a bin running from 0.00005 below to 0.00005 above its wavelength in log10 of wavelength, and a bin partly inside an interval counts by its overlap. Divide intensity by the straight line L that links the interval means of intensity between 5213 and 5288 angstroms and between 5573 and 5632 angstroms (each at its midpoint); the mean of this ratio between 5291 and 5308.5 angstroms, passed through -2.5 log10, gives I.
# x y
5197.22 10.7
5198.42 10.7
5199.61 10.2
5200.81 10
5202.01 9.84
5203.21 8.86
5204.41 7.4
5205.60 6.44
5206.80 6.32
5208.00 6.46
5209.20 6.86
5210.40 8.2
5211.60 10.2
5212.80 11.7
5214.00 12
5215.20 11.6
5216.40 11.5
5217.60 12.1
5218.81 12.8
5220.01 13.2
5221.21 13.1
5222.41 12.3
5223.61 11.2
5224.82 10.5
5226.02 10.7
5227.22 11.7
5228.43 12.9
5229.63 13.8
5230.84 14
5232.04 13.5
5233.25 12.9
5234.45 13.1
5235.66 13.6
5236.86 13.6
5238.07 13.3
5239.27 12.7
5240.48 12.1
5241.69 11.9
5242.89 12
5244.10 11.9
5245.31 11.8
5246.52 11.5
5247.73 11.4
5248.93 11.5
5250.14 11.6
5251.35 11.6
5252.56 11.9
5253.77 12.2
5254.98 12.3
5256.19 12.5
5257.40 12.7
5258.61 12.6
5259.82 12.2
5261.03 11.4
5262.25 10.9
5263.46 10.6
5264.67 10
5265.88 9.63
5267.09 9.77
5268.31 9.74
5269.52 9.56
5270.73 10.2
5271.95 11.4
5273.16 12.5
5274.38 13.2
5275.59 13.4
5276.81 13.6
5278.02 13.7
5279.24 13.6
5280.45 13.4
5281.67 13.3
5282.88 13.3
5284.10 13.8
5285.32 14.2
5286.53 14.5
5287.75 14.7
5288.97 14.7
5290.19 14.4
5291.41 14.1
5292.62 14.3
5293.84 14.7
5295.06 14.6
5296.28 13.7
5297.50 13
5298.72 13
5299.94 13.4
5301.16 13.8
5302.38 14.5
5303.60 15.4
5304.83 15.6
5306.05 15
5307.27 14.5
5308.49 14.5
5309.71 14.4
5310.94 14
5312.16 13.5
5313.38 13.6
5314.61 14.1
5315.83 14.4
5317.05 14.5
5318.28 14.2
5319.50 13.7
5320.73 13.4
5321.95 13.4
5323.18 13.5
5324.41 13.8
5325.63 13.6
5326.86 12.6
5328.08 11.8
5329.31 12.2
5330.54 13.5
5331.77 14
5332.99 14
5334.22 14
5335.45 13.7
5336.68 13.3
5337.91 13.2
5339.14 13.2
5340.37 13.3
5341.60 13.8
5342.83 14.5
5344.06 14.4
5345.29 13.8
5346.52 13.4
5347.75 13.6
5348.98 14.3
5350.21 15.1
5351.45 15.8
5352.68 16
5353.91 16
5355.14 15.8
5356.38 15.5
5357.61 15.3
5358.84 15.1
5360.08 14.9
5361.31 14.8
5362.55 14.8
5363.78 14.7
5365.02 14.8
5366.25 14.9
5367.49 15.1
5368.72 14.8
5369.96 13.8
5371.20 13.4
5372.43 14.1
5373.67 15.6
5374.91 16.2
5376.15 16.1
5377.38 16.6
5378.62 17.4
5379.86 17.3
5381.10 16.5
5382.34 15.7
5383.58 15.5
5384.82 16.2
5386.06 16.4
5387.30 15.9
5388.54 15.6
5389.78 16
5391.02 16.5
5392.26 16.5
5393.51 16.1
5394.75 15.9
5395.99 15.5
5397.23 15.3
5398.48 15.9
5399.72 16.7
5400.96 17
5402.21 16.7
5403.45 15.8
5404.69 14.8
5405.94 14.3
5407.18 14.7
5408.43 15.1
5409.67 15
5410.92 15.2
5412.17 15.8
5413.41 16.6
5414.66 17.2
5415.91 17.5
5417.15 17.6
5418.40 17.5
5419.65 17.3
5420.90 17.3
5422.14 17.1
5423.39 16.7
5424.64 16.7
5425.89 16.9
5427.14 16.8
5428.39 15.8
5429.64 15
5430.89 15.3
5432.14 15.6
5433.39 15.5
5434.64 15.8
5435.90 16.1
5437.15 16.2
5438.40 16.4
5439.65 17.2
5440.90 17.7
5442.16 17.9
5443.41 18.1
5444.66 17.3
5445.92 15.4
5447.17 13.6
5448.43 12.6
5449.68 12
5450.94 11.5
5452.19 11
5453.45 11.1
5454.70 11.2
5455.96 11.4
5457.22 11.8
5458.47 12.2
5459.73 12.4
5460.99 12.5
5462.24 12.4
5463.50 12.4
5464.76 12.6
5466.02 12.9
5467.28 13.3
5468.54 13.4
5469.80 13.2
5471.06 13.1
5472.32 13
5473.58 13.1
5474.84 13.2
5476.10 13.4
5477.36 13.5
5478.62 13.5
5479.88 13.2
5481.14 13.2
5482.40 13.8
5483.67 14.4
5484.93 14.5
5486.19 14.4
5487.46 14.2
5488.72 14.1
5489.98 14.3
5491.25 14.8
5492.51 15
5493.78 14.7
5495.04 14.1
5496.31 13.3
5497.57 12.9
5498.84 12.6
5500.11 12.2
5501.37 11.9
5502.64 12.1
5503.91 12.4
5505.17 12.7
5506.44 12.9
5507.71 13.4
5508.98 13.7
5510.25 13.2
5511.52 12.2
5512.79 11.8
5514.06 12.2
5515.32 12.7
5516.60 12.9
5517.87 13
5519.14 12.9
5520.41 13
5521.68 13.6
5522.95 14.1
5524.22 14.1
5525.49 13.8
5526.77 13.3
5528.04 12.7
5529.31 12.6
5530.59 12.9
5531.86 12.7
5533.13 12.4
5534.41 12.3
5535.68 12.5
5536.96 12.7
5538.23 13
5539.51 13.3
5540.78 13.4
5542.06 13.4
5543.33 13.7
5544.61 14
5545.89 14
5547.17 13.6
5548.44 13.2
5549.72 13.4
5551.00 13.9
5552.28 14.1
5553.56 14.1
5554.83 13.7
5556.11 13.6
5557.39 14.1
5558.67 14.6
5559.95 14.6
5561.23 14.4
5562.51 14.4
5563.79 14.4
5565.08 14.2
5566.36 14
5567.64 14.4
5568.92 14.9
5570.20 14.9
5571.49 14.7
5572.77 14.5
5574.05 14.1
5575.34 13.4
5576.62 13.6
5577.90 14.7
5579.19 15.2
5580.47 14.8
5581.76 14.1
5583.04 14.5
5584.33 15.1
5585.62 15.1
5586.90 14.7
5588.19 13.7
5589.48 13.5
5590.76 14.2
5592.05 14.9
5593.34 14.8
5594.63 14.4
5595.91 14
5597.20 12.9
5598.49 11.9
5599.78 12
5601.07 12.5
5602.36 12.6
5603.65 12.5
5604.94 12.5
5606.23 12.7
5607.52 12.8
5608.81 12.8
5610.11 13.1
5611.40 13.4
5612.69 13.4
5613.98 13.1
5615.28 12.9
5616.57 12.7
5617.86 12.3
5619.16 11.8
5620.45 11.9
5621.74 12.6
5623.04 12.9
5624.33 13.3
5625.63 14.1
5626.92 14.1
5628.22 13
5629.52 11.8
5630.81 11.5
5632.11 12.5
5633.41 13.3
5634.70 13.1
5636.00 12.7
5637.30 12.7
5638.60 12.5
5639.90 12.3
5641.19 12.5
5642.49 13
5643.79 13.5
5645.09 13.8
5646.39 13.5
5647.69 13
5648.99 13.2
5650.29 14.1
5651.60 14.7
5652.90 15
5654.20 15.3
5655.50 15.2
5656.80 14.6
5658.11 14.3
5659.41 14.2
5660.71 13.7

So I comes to -0.152 mag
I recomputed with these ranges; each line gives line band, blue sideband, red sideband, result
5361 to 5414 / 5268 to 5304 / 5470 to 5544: -0.17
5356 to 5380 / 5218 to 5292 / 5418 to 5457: -0.08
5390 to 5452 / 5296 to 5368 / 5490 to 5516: -0.17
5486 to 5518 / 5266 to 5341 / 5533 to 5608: 0.04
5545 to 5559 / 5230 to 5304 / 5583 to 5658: -0.05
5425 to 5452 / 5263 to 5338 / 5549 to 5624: -0.15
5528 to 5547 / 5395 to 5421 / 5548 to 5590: 0.12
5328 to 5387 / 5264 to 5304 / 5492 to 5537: -0.14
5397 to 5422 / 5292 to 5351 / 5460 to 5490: -0.19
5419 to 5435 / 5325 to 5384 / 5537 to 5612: -0.14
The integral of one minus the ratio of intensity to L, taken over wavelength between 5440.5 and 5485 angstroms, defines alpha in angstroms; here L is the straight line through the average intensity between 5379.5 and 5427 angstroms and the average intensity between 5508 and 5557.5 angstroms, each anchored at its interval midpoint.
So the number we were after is 4.5 angstroms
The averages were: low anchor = 16.2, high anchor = 13.2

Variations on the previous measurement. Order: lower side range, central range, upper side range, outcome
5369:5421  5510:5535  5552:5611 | 2.8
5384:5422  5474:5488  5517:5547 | 0.6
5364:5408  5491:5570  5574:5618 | 4.6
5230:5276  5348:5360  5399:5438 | -0.7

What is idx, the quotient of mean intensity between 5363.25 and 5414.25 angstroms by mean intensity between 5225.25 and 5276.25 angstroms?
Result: 1.3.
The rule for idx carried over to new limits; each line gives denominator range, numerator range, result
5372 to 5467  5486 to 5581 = 0.88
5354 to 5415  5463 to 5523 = 0.85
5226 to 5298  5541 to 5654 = 1.08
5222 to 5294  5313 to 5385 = 1.17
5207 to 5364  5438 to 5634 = 1.03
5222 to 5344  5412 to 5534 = 1.08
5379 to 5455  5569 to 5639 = 0.85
